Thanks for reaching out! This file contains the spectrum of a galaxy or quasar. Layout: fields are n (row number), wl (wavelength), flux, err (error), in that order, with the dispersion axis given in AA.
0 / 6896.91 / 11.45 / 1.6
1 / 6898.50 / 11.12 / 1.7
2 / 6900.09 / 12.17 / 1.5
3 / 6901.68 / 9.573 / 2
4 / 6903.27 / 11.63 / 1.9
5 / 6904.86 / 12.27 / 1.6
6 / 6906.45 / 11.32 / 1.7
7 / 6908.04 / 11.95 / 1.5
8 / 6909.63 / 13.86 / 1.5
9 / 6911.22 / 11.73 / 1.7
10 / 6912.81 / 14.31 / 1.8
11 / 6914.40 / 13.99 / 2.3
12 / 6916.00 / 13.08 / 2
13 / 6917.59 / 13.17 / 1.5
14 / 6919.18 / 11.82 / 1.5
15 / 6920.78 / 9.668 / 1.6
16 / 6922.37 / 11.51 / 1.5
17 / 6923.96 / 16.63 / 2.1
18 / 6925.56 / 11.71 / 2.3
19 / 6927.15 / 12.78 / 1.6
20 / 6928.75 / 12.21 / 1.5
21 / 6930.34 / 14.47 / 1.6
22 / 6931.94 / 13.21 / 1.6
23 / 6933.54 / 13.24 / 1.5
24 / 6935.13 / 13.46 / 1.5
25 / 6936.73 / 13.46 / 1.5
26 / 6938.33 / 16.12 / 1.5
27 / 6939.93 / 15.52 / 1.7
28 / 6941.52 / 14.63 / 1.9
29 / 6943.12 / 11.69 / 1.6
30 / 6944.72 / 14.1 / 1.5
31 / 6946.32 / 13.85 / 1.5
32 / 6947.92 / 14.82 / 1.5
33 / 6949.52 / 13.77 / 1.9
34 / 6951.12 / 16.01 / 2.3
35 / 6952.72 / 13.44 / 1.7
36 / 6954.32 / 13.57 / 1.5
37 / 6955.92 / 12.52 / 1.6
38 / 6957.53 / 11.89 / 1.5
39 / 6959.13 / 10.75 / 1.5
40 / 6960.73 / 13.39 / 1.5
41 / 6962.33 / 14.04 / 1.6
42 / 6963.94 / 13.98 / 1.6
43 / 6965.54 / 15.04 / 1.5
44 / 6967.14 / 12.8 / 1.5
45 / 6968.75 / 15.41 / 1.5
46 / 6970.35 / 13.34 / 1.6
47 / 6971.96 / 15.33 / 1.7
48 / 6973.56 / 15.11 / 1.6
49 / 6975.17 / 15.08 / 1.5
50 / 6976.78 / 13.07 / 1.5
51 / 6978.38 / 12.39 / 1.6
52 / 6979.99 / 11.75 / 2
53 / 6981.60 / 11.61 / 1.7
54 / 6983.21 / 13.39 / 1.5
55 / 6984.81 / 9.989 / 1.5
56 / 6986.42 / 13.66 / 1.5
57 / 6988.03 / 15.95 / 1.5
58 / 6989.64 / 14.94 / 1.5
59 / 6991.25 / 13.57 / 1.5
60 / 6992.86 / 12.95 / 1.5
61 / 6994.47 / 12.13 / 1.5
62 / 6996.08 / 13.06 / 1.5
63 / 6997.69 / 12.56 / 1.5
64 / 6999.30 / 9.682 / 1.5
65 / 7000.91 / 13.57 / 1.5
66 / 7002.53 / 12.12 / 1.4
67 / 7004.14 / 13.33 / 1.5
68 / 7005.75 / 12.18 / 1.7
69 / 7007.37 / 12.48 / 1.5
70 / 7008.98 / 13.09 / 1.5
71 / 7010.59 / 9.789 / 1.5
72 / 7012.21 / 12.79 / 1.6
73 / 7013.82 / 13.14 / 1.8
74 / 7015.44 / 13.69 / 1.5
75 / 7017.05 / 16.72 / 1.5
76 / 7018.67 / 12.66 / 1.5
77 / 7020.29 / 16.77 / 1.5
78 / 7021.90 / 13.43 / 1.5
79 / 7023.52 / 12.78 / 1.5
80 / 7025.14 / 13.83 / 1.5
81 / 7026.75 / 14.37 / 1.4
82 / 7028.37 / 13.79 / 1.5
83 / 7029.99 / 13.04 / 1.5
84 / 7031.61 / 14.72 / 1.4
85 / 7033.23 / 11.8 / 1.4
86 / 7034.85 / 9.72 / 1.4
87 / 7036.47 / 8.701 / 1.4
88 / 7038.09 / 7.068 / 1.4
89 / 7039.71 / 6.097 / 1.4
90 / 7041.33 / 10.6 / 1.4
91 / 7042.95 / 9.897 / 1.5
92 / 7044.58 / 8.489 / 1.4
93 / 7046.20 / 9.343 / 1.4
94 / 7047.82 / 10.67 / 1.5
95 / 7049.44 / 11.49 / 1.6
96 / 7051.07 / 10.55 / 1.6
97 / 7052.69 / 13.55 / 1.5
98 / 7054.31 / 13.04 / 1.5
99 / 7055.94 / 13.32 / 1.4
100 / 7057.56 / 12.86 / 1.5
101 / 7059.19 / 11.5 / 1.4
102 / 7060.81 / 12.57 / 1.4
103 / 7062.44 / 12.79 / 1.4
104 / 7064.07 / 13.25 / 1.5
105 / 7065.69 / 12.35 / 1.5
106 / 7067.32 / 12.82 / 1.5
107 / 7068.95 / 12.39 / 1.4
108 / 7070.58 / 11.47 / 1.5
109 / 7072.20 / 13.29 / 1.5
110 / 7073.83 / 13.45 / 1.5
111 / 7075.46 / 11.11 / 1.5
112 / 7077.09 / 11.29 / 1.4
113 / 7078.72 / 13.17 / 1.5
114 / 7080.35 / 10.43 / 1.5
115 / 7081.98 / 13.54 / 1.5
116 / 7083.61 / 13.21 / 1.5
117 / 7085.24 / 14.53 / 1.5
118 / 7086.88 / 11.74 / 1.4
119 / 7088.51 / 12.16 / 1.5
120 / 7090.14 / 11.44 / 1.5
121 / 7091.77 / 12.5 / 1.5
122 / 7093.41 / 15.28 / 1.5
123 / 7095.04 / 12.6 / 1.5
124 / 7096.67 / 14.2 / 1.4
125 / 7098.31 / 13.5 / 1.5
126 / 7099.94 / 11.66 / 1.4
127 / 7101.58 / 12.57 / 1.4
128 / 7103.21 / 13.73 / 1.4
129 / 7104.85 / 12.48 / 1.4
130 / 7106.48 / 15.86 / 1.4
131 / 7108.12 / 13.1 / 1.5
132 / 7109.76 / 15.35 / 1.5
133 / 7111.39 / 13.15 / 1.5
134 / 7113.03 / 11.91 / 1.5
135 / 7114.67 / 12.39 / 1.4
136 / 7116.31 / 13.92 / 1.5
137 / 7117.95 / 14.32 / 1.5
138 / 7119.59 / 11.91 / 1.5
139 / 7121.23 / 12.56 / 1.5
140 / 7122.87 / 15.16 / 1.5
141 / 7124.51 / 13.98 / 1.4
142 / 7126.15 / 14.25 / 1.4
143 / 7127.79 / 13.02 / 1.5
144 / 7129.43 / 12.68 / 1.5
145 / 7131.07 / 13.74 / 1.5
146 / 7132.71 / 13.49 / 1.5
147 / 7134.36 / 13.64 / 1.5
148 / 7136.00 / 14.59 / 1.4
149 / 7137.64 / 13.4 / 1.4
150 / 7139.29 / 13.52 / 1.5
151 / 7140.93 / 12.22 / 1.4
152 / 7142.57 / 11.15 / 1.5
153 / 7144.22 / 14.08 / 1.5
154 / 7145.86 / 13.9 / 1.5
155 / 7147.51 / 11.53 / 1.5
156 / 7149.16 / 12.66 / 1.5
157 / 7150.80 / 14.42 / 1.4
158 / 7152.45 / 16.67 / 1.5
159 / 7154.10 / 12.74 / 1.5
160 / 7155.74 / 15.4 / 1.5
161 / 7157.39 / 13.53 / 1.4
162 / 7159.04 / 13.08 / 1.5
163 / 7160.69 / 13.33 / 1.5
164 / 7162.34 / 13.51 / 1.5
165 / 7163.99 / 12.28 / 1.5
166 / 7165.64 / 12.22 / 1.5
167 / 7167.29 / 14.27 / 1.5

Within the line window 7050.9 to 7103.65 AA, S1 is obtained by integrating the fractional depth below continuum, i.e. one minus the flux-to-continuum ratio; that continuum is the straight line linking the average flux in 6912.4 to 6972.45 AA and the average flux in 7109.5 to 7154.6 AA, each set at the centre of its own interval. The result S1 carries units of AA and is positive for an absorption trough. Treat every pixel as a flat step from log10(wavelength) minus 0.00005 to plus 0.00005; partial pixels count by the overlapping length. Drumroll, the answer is 3.03 AA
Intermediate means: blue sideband 13.5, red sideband 13.4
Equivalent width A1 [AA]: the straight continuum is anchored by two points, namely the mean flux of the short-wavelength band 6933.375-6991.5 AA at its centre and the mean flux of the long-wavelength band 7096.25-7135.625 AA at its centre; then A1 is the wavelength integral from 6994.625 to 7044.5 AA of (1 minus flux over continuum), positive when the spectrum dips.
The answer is 5.2 AA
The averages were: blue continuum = 13.7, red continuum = 13.4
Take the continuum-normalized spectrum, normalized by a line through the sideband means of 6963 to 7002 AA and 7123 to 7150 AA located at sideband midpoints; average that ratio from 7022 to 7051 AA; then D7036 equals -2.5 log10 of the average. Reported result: 0.207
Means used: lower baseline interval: 13.3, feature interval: 11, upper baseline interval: 13.3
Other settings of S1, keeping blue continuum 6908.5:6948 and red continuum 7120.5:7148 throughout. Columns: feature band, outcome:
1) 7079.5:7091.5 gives 0.84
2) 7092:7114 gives -0.14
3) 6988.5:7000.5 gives 0.49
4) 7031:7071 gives 6.42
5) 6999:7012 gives 1.18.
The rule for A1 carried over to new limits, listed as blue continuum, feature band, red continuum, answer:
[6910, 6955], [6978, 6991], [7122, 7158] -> 0.51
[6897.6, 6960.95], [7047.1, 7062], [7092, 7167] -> 1.21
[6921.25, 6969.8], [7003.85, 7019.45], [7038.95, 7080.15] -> -0.62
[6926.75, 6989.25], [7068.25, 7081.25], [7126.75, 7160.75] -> 1.39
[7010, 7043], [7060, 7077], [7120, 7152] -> 0.24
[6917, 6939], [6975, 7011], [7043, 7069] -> -0.68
